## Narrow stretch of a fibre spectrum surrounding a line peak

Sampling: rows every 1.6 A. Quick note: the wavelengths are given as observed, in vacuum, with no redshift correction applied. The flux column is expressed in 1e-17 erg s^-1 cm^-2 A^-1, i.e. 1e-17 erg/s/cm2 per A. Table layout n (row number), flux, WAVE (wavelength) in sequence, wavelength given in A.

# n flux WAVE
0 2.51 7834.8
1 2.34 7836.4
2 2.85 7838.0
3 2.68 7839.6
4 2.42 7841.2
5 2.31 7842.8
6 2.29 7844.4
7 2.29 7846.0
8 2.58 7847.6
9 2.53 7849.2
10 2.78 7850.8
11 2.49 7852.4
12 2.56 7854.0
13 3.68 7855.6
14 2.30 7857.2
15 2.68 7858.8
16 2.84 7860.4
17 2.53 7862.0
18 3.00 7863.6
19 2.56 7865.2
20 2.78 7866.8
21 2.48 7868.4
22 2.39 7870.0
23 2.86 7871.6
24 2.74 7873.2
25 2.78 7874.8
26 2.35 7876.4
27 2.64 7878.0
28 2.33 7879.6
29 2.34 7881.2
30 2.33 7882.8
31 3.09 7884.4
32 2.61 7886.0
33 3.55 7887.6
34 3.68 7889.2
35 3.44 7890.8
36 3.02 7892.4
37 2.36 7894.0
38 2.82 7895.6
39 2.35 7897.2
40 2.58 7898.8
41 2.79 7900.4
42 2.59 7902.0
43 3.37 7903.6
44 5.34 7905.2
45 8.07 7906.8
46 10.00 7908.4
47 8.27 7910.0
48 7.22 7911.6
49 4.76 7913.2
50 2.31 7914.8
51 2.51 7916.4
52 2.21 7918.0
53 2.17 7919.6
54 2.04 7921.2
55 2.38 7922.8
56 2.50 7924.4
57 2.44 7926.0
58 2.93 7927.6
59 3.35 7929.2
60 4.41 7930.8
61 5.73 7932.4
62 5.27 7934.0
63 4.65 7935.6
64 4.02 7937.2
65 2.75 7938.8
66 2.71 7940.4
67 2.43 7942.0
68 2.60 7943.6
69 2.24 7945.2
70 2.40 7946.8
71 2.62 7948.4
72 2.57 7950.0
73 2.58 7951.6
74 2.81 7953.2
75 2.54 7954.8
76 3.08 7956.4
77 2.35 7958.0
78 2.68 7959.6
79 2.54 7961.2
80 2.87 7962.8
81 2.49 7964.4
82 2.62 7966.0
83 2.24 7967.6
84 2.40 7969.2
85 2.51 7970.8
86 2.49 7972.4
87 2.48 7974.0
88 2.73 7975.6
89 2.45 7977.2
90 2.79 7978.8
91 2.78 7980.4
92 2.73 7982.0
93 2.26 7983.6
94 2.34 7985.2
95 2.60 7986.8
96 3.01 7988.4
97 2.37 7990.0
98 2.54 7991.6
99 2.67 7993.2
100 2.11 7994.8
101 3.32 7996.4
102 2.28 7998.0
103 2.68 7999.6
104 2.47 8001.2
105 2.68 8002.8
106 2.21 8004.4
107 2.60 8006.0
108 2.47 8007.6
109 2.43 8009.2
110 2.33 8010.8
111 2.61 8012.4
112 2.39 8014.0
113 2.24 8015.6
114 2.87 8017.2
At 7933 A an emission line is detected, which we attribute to [N II] 6583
